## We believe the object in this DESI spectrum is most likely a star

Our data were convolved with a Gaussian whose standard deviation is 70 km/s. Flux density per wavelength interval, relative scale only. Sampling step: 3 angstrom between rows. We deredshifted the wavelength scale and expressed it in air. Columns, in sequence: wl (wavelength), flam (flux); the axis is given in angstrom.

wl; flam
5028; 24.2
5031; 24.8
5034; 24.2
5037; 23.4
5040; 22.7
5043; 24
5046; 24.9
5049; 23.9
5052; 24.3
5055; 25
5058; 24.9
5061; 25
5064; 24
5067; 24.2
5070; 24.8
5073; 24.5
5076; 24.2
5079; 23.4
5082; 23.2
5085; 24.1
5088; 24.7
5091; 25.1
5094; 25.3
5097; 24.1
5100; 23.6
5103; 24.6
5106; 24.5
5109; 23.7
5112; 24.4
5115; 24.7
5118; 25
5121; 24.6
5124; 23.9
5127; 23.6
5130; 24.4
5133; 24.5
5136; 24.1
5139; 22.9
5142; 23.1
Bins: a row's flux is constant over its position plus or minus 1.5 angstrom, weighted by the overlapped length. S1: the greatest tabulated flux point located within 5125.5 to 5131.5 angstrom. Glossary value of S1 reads 24.4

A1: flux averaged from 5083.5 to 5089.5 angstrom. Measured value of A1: 24.4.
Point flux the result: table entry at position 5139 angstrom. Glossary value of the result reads 22.9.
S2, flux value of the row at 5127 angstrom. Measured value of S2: 23.6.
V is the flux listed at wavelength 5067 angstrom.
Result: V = 24.2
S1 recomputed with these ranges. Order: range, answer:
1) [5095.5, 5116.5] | 24.7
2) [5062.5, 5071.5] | 24.8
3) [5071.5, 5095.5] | 25.3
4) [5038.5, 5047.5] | 24.9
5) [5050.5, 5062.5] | 25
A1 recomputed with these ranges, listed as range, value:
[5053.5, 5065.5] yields 24.7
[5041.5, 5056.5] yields 24.4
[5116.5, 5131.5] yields 24.3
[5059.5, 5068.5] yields 24.4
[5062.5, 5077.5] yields 24.3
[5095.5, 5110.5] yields 24.1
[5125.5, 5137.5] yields 24.2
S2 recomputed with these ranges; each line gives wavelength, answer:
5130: 24.4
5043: 24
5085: 24.1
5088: 24.7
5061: 25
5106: 24.5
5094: 25.3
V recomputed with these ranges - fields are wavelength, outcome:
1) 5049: 23.9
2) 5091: 25.1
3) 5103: 24.6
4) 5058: 24.9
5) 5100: 23.6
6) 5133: 24.5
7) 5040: 22.7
